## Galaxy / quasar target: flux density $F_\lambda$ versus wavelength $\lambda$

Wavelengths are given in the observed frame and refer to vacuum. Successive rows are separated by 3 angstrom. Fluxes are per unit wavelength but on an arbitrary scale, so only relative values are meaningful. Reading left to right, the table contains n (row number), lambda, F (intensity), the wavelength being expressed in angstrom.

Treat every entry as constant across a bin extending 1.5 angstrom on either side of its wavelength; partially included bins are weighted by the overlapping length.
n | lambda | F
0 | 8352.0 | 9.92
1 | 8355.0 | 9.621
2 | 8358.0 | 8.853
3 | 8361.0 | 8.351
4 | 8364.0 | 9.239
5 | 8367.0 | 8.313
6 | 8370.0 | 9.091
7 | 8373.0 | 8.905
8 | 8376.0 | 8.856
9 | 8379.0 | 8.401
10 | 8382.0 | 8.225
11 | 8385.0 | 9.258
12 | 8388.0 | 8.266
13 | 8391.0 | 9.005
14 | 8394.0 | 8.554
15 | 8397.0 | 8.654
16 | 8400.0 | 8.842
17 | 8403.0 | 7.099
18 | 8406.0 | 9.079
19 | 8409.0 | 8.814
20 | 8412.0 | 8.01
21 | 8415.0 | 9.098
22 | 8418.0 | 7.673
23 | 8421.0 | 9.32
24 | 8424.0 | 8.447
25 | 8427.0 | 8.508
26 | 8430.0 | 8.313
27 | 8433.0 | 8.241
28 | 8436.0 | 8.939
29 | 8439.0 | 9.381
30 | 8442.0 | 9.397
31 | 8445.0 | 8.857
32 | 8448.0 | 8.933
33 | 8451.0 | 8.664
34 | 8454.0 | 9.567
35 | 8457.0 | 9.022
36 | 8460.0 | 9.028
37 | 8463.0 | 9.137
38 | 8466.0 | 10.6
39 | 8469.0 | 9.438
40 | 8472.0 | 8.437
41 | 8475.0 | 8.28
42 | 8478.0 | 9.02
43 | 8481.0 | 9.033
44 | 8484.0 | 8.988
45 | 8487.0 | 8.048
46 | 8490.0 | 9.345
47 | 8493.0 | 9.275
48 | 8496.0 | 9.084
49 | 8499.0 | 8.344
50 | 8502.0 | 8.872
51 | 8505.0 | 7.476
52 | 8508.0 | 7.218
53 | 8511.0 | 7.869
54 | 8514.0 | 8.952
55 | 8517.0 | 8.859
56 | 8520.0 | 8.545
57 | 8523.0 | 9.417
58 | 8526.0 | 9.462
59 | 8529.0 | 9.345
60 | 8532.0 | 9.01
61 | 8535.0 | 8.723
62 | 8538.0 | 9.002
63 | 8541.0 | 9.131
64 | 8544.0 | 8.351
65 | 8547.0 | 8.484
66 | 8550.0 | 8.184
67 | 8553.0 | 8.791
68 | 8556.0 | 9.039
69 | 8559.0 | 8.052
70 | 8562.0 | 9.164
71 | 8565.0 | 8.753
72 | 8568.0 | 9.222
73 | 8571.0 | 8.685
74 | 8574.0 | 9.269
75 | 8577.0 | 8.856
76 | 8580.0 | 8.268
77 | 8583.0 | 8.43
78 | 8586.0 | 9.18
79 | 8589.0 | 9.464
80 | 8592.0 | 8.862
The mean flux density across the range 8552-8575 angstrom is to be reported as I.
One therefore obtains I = 8.86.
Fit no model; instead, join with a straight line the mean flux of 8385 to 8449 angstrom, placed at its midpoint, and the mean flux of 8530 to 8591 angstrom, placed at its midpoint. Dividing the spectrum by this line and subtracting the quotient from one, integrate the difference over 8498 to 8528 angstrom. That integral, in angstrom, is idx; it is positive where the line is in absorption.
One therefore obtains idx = 0.8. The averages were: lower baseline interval 8.65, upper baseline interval 8.81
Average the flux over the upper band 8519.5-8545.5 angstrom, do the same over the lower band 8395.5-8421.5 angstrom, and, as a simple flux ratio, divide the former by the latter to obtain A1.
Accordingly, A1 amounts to 1.1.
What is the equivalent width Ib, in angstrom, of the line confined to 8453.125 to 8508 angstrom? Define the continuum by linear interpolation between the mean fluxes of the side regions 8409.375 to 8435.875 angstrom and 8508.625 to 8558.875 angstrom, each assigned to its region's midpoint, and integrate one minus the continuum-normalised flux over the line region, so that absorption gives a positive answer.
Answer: -1.6 angstrom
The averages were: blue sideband 8.49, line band 8.89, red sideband 8.77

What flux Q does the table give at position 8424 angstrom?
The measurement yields 8.447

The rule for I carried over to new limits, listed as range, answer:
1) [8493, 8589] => 8.73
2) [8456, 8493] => 9.04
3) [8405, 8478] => 8.88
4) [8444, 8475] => 9.13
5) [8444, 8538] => 8.87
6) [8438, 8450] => 9.11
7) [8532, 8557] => 8.72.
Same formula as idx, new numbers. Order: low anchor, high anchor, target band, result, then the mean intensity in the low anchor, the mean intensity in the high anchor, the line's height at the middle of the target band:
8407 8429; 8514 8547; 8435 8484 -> -2.2 angstrom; 8.56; 8.96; 8.71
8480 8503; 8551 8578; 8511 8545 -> -0.3 angstrom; 8.87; 8.86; 8.86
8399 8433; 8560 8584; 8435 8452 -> -1.0 angstrom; 8.46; 8.82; 8.52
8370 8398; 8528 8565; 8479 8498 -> -0.4 angstrom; 8.7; 8.76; 8.74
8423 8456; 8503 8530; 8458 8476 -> -0.9 angstrom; 8.85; 8.56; 8.75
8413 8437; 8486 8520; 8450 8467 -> -1.6 angstrom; 8.55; 8.49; 8.53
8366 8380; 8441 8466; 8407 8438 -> 1.5 angstrom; 8.74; 9.16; 9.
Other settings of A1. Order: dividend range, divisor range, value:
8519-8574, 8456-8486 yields 0.98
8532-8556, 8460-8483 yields 0.95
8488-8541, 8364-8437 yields 1.02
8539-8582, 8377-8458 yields 1.01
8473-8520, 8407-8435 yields 1.01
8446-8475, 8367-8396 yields 1.05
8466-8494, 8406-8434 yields 1.05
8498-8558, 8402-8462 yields 0.99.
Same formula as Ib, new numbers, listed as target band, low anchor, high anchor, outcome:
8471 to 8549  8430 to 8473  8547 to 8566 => 1.2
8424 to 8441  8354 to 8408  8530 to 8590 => 0.1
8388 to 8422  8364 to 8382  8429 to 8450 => 1.0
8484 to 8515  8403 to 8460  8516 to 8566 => 1.2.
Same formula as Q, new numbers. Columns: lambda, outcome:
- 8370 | 9.091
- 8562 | 9.164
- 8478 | 9.02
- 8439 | 9.381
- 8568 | 9.222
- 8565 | 8.753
